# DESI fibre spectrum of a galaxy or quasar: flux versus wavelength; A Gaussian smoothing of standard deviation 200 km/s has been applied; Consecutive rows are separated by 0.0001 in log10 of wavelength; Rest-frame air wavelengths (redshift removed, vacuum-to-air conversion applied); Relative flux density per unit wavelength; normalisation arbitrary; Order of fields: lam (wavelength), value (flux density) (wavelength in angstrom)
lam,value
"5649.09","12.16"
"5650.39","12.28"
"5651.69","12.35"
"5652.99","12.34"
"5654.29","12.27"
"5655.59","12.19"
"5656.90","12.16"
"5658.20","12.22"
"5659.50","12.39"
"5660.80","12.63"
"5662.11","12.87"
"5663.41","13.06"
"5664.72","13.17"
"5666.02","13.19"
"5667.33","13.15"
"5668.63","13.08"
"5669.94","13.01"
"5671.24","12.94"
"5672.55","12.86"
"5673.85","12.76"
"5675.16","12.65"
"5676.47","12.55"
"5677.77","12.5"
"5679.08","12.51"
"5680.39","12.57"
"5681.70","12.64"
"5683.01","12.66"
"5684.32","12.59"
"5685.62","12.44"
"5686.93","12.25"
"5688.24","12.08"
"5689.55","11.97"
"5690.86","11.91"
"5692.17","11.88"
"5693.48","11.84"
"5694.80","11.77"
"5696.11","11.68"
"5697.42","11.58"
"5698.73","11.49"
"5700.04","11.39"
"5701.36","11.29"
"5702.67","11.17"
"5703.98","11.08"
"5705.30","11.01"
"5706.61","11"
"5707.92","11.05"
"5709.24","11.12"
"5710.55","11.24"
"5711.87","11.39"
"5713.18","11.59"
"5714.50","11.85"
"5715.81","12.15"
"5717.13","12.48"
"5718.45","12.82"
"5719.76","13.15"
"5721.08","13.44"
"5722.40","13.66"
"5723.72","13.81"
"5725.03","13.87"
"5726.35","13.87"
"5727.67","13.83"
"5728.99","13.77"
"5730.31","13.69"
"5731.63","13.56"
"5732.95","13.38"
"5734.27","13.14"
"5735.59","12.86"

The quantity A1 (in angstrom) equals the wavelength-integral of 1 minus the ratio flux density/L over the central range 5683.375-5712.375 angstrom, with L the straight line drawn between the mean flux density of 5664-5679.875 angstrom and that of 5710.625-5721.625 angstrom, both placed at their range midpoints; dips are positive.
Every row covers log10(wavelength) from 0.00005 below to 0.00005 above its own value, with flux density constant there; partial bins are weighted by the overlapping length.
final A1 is 2.1 angstrom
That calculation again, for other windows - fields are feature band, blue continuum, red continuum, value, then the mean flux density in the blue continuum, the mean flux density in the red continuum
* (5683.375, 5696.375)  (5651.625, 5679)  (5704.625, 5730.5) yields 0.6 angstrom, 12.7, 12.5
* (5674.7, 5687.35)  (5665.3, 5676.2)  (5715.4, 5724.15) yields 0.4 angstrom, 12.9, 13.1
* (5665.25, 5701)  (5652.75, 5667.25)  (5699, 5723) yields -0.3 angstrom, 12.6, 11.8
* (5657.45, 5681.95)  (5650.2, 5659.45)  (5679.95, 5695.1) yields -1.1 angstrom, 12.3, 12.2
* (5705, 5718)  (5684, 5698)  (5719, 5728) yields 1.5 angstrom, 12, 13.7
